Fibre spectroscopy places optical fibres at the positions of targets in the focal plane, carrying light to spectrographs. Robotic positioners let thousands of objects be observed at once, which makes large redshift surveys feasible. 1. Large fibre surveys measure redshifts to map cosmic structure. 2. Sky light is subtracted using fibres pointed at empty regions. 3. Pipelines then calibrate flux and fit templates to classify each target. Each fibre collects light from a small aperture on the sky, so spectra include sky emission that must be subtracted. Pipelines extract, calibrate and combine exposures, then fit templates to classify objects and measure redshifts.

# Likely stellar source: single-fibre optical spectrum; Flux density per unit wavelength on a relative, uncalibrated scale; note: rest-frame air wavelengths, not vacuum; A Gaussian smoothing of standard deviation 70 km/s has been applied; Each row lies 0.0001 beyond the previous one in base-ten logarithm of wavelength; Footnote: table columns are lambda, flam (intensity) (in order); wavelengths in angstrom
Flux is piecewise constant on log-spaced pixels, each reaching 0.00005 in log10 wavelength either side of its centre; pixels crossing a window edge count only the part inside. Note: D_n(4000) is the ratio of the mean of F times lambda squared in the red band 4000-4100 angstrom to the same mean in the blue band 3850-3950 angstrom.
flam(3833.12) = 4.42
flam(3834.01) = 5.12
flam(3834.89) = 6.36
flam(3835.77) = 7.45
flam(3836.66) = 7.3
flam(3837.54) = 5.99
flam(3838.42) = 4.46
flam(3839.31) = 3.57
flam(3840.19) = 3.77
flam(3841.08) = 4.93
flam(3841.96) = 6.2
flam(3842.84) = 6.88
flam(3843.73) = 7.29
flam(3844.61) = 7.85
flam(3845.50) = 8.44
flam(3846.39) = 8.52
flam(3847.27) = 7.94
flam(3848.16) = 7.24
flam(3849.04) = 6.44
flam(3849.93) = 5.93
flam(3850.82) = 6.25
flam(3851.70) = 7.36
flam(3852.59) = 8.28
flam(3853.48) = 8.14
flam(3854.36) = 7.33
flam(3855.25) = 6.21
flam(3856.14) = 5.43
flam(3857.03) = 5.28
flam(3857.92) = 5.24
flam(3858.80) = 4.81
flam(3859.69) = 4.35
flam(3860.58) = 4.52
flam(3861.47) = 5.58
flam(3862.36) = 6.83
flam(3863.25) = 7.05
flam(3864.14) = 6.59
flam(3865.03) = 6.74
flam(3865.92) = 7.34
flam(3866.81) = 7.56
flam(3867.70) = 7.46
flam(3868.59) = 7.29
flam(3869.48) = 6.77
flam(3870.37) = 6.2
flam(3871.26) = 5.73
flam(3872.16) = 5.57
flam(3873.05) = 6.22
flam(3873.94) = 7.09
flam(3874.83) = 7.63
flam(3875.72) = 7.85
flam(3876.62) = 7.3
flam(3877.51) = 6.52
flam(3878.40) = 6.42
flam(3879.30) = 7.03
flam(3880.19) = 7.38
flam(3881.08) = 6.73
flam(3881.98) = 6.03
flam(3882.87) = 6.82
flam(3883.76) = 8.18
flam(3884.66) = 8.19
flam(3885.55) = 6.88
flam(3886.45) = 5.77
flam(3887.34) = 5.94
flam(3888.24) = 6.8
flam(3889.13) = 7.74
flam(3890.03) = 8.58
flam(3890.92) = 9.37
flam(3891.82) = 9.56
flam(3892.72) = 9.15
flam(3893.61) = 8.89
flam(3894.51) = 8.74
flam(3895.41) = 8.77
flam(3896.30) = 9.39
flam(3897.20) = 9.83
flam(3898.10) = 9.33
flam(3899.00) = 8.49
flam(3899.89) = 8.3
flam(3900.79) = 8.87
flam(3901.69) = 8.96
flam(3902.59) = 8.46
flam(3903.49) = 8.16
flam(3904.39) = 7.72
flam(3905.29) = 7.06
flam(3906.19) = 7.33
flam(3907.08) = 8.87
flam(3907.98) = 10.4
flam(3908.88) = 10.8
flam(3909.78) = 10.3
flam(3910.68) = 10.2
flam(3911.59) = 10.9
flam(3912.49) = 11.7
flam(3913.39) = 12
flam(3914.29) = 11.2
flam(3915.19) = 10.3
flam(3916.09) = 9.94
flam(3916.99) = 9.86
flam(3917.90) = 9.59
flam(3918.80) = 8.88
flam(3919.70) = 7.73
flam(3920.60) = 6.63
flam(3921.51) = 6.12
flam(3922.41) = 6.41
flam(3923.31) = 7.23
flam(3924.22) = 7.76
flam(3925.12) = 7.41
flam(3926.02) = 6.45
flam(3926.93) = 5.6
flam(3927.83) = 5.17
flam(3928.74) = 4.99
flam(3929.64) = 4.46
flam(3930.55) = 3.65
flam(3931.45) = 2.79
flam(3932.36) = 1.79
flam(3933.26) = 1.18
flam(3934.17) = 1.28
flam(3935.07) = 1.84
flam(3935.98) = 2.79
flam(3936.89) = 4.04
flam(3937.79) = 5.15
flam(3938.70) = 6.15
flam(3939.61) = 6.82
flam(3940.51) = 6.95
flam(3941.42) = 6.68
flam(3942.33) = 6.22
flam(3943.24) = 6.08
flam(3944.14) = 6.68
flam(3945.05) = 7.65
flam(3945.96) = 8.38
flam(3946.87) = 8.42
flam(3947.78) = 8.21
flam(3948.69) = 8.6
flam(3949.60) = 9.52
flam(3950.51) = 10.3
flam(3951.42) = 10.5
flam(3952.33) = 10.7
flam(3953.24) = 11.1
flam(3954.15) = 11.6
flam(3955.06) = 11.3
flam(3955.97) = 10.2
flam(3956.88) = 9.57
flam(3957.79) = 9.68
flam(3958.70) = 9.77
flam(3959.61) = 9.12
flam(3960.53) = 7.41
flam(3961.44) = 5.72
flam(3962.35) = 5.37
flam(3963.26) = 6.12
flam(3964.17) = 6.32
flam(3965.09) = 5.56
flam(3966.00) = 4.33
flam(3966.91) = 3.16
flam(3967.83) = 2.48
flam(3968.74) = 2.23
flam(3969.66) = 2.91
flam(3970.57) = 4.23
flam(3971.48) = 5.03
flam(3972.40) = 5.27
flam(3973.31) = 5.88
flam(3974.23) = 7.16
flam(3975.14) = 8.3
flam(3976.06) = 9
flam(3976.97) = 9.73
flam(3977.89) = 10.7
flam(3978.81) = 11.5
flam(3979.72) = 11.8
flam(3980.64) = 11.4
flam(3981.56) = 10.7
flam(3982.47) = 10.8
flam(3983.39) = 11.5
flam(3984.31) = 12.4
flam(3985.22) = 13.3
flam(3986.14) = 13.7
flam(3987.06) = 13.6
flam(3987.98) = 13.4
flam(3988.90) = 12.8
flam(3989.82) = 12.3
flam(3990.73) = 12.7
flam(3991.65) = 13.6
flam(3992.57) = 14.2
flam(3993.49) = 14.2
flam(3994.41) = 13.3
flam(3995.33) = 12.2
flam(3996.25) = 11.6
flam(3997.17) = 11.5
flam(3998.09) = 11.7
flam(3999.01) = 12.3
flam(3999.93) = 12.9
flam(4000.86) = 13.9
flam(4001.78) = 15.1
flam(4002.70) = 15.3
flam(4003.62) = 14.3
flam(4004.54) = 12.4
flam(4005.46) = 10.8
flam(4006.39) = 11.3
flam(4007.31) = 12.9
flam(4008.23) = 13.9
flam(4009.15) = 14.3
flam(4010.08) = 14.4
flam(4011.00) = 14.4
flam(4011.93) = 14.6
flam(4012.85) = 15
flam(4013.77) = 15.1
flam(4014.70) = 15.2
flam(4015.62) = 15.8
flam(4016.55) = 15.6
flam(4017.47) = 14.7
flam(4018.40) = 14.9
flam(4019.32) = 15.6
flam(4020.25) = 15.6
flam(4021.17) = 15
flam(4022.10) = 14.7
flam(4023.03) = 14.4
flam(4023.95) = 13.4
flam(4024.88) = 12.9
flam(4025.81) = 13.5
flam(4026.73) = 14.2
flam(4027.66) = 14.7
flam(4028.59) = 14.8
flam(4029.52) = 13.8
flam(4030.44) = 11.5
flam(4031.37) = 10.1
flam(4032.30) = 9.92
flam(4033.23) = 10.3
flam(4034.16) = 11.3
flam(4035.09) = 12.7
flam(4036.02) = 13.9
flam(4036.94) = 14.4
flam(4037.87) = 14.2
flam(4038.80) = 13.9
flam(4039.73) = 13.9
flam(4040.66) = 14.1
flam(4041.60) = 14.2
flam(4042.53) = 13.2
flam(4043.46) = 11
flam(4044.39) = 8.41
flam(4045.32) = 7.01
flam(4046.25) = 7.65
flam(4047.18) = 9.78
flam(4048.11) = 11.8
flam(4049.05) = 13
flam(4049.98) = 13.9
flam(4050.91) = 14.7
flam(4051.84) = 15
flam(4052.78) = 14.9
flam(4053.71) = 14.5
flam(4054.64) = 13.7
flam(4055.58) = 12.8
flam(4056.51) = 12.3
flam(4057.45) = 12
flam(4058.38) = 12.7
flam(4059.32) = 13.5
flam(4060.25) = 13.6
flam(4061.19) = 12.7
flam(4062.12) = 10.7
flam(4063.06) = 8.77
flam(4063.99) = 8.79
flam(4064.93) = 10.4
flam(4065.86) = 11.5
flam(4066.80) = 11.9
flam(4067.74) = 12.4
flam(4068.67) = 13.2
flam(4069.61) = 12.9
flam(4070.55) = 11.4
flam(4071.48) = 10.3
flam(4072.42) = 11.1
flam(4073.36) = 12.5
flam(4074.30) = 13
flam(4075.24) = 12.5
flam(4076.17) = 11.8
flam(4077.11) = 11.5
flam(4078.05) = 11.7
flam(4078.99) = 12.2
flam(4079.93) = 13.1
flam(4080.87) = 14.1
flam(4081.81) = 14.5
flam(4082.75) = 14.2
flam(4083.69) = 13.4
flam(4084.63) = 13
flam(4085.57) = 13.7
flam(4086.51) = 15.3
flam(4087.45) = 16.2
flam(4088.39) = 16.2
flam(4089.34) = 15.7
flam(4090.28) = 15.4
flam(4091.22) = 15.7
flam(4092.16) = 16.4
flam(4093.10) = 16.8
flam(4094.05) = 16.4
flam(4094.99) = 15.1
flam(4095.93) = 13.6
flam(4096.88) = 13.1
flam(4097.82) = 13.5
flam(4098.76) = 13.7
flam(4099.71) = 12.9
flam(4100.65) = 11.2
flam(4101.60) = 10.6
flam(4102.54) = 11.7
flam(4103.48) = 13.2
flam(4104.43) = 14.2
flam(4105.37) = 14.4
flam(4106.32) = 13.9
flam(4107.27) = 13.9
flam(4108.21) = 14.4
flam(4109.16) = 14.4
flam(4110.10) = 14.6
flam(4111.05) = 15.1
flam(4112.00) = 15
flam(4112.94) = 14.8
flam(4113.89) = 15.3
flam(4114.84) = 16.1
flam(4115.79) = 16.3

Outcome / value 2.0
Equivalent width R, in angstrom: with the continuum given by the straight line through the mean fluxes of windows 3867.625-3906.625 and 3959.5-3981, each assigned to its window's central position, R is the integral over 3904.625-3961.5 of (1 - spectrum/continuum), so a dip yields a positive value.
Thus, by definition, -4.8 angstrom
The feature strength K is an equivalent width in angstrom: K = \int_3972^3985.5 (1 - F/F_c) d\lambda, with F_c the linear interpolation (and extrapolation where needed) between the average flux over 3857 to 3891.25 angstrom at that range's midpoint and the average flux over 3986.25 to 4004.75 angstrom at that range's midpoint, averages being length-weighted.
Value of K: 2.62 angstrom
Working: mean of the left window 6.71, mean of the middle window 9.95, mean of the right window 13.2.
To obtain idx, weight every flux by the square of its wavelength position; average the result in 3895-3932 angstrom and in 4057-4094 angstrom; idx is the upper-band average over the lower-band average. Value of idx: 1.72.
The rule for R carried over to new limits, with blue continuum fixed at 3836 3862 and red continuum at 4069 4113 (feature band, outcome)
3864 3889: 0.83 angstrom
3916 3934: 5.29 angstrom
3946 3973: 6.13 angstrom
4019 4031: -2.52 angstrom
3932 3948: 6.65 angstrom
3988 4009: -4.13 angstrom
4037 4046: -0.03 angstrom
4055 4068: 1.08 angstrom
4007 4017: -3.02 angstrom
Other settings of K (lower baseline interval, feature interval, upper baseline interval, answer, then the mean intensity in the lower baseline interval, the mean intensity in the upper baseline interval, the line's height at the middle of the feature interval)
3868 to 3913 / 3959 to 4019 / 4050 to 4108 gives -0.3 angstrom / 8.05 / 13.2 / 10.8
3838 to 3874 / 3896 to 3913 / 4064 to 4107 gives -2.9 angstrom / 6.4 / 13.3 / 7.86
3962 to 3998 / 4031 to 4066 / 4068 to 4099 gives 0.3 angstrom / 9.44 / 13.7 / 12.3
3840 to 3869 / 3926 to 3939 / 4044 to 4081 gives 7.4 angstrom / 6.6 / 12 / 8.62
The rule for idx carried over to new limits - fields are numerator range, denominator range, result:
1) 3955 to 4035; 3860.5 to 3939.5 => 1.64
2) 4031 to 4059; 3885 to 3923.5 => 1.51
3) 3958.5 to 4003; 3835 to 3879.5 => 1.60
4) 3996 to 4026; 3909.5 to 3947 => 2.15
